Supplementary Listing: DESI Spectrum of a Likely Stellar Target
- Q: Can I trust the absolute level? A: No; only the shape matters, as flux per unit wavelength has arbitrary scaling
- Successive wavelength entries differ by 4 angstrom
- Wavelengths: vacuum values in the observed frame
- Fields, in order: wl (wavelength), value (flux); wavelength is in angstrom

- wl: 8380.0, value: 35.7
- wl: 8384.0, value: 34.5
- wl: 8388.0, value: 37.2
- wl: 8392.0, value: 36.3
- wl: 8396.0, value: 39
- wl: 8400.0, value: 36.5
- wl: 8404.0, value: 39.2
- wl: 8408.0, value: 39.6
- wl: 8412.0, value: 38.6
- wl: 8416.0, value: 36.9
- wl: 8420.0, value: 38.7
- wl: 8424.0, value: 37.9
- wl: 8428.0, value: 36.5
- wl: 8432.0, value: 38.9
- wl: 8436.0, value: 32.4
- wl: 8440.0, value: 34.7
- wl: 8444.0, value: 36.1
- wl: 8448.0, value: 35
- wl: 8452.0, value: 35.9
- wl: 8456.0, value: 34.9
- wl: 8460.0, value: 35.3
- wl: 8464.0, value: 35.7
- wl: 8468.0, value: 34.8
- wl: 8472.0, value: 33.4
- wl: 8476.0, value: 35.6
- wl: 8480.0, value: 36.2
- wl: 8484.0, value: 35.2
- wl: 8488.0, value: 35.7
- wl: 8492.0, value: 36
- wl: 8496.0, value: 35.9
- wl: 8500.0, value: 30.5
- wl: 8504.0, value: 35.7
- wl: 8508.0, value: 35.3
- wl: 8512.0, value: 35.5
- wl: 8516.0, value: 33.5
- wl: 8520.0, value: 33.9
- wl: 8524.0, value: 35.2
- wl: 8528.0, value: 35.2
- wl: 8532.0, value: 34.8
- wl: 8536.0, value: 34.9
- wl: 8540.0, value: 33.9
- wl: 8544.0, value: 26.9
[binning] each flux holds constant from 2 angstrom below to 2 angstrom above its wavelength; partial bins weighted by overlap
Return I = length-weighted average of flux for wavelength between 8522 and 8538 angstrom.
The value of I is 35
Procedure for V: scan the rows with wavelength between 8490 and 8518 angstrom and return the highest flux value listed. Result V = 36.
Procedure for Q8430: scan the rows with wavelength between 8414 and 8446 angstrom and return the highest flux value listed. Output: 38.9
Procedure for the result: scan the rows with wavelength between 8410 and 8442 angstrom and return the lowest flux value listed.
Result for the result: 32.4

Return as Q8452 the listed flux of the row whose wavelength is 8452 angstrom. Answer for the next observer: 35.9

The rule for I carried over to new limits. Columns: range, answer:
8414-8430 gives 37.5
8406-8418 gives 38.4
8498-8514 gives 34.2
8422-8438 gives 36.4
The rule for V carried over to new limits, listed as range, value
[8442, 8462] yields 36.1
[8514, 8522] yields 33.9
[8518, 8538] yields 35.2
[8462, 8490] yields 36.2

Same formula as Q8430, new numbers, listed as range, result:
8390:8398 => 39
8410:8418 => 38.6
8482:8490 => 35.7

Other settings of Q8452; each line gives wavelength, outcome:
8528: 35.2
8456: 34.9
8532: 34.8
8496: 35.9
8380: 35.7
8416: 36.9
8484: 35.2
